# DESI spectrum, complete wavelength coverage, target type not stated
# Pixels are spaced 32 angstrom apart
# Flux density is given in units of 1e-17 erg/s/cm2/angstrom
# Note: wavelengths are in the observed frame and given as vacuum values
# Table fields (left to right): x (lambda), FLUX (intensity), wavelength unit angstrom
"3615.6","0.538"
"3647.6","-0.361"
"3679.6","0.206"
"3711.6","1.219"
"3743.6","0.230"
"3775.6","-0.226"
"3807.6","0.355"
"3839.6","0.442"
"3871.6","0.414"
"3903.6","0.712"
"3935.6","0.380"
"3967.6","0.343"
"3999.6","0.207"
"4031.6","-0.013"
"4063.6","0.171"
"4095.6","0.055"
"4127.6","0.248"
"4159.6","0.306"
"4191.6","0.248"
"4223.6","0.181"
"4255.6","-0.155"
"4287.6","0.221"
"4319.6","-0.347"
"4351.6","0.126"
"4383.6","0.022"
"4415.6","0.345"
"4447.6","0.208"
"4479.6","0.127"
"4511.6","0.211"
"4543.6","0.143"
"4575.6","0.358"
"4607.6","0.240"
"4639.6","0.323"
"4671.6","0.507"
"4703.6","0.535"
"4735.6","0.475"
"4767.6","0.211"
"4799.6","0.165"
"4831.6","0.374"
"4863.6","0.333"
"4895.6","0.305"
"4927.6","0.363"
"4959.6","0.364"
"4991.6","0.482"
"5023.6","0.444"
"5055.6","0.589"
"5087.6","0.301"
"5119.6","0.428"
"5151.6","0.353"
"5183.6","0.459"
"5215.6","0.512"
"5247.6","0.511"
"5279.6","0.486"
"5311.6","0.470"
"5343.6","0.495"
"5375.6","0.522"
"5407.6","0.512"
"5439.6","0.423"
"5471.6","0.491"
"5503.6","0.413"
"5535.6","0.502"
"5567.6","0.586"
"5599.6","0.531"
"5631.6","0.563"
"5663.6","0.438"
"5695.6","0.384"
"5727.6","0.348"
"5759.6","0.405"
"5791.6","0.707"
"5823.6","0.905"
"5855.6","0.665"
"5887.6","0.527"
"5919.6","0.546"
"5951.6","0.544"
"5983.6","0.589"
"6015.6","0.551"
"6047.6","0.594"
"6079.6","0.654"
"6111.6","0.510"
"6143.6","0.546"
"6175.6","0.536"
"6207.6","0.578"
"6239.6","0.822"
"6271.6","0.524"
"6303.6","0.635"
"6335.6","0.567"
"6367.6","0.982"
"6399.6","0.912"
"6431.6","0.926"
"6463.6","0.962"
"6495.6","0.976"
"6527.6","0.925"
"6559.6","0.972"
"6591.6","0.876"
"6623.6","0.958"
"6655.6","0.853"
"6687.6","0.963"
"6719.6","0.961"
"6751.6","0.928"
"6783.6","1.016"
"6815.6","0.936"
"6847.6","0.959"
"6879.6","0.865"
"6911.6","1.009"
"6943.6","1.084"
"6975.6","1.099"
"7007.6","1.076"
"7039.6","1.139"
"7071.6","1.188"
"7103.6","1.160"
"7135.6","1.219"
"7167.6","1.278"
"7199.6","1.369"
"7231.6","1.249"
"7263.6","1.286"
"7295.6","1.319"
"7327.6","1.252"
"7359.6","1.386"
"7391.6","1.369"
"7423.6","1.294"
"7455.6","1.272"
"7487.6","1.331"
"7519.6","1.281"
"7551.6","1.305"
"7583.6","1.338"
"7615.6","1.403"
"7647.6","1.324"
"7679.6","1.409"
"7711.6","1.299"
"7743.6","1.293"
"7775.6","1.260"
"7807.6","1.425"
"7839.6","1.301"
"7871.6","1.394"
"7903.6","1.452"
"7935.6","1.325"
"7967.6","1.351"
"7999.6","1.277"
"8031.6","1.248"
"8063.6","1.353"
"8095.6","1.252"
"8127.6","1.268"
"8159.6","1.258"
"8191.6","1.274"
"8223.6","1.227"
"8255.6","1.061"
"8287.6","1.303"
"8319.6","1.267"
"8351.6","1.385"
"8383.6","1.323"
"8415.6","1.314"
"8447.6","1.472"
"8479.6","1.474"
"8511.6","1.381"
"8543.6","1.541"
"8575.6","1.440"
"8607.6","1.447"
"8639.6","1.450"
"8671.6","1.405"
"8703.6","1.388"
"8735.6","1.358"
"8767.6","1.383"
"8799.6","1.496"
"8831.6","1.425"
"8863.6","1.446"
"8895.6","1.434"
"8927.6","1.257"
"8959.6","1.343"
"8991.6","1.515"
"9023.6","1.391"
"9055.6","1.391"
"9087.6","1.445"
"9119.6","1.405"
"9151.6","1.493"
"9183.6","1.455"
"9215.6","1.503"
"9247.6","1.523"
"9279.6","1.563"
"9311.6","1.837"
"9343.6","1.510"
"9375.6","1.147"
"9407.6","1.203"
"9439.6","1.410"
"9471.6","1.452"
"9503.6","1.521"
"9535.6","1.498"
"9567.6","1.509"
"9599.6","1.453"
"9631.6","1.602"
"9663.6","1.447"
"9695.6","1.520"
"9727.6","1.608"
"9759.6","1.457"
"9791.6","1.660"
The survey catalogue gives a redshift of 0.60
